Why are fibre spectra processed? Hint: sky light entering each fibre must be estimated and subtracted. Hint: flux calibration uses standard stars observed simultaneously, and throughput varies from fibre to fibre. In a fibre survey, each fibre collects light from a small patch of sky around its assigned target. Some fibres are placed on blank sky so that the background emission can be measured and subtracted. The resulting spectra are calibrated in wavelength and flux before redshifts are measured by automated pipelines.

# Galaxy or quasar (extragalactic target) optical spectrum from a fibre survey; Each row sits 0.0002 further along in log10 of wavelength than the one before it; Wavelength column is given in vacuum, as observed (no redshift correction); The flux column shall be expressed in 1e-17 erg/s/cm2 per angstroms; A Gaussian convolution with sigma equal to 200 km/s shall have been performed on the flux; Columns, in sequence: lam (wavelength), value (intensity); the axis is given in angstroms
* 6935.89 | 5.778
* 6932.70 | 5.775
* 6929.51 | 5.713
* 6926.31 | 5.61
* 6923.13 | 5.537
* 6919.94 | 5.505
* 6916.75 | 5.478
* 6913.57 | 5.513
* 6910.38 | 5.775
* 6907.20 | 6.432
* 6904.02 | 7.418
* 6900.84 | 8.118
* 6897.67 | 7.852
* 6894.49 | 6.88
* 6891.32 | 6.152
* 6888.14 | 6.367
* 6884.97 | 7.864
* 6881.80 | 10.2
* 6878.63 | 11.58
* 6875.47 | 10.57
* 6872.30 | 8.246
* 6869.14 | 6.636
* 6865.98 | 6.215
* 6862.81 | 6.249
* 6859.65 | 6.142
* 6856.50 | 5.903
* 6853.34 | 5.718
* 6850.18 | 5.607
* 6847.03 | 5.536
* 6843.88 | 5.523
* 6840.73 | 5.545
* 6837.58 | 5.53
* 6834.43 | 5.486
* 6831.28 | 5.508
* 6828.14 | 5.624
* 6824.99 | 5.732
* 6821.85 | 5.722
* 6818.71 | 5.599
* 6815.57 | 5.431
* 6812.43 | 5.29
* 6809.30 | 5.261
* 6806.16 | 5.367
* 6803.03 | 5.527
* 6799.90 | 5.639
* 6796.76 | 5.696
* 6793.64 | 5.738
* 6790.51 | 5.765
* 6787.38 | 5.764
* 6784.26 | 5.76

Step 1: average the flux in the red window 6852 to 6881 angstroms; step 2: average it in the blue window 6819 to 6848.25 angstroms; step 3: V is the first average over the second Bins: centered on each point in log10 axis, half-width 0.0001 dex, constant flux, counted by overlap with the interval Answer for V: 1.36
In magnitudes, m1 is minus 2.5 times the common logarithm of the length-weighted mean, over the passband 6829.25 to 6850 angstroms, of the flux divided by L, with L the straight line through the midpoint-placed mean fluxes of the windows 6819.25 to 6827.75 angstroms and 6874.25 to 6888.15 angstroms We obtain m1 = 0.22 mag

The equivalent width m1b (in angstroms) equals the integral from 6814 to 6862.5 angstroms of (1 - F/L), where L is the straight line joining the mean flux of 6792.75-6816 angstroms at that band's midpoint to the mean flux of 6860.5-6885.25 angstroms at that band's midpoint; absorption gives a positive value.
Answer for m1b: 8.7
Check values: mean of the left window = 5.49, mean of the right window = 8.41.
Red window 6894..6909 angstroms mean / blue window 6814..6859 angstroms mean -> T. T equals 1.31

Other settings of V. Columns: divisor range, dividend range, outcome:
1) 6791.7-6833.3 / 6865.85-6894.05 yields 1.49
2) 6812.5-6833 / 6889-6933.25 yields 1.13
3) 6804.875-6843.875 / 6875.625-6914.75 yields 1.39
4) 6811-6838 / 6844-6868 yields 1.06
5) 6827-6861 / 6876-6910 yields 1.40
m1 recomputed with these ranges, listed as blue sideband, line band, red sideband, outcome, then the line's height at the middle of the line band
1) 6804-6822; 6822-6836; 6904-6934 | -0.02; 5.48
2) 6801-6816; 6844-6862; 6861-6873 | 0.11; 6.4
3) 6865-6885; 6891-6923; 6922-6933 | 0.07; 6.92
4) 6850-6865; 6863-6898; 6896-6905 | -0.16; 6.95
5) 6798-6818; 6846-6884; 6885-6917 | -0.19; 6.21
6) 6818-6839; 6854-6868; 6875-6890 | 0.26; 7.75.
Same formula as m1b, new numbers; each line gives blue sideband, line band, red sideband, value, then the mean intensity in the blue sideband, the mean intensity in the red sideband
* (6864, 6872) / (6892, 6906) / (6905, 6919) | -3.08 angstroms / 6.71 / 5.85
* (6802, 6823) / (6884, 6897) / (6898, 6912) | -0.13 angstroms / 5.45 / 7.02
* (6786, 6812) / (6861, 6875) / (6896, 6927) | -2.47 angstroms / 5.58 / 6.35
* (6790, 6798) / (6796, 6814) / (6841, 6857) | 0.83 angstroms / 5.74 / 5.63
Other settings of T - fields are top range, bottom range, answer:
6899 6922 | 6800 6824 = 1.15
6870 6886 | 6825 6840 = 1.73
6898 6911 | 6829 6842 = 1.29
